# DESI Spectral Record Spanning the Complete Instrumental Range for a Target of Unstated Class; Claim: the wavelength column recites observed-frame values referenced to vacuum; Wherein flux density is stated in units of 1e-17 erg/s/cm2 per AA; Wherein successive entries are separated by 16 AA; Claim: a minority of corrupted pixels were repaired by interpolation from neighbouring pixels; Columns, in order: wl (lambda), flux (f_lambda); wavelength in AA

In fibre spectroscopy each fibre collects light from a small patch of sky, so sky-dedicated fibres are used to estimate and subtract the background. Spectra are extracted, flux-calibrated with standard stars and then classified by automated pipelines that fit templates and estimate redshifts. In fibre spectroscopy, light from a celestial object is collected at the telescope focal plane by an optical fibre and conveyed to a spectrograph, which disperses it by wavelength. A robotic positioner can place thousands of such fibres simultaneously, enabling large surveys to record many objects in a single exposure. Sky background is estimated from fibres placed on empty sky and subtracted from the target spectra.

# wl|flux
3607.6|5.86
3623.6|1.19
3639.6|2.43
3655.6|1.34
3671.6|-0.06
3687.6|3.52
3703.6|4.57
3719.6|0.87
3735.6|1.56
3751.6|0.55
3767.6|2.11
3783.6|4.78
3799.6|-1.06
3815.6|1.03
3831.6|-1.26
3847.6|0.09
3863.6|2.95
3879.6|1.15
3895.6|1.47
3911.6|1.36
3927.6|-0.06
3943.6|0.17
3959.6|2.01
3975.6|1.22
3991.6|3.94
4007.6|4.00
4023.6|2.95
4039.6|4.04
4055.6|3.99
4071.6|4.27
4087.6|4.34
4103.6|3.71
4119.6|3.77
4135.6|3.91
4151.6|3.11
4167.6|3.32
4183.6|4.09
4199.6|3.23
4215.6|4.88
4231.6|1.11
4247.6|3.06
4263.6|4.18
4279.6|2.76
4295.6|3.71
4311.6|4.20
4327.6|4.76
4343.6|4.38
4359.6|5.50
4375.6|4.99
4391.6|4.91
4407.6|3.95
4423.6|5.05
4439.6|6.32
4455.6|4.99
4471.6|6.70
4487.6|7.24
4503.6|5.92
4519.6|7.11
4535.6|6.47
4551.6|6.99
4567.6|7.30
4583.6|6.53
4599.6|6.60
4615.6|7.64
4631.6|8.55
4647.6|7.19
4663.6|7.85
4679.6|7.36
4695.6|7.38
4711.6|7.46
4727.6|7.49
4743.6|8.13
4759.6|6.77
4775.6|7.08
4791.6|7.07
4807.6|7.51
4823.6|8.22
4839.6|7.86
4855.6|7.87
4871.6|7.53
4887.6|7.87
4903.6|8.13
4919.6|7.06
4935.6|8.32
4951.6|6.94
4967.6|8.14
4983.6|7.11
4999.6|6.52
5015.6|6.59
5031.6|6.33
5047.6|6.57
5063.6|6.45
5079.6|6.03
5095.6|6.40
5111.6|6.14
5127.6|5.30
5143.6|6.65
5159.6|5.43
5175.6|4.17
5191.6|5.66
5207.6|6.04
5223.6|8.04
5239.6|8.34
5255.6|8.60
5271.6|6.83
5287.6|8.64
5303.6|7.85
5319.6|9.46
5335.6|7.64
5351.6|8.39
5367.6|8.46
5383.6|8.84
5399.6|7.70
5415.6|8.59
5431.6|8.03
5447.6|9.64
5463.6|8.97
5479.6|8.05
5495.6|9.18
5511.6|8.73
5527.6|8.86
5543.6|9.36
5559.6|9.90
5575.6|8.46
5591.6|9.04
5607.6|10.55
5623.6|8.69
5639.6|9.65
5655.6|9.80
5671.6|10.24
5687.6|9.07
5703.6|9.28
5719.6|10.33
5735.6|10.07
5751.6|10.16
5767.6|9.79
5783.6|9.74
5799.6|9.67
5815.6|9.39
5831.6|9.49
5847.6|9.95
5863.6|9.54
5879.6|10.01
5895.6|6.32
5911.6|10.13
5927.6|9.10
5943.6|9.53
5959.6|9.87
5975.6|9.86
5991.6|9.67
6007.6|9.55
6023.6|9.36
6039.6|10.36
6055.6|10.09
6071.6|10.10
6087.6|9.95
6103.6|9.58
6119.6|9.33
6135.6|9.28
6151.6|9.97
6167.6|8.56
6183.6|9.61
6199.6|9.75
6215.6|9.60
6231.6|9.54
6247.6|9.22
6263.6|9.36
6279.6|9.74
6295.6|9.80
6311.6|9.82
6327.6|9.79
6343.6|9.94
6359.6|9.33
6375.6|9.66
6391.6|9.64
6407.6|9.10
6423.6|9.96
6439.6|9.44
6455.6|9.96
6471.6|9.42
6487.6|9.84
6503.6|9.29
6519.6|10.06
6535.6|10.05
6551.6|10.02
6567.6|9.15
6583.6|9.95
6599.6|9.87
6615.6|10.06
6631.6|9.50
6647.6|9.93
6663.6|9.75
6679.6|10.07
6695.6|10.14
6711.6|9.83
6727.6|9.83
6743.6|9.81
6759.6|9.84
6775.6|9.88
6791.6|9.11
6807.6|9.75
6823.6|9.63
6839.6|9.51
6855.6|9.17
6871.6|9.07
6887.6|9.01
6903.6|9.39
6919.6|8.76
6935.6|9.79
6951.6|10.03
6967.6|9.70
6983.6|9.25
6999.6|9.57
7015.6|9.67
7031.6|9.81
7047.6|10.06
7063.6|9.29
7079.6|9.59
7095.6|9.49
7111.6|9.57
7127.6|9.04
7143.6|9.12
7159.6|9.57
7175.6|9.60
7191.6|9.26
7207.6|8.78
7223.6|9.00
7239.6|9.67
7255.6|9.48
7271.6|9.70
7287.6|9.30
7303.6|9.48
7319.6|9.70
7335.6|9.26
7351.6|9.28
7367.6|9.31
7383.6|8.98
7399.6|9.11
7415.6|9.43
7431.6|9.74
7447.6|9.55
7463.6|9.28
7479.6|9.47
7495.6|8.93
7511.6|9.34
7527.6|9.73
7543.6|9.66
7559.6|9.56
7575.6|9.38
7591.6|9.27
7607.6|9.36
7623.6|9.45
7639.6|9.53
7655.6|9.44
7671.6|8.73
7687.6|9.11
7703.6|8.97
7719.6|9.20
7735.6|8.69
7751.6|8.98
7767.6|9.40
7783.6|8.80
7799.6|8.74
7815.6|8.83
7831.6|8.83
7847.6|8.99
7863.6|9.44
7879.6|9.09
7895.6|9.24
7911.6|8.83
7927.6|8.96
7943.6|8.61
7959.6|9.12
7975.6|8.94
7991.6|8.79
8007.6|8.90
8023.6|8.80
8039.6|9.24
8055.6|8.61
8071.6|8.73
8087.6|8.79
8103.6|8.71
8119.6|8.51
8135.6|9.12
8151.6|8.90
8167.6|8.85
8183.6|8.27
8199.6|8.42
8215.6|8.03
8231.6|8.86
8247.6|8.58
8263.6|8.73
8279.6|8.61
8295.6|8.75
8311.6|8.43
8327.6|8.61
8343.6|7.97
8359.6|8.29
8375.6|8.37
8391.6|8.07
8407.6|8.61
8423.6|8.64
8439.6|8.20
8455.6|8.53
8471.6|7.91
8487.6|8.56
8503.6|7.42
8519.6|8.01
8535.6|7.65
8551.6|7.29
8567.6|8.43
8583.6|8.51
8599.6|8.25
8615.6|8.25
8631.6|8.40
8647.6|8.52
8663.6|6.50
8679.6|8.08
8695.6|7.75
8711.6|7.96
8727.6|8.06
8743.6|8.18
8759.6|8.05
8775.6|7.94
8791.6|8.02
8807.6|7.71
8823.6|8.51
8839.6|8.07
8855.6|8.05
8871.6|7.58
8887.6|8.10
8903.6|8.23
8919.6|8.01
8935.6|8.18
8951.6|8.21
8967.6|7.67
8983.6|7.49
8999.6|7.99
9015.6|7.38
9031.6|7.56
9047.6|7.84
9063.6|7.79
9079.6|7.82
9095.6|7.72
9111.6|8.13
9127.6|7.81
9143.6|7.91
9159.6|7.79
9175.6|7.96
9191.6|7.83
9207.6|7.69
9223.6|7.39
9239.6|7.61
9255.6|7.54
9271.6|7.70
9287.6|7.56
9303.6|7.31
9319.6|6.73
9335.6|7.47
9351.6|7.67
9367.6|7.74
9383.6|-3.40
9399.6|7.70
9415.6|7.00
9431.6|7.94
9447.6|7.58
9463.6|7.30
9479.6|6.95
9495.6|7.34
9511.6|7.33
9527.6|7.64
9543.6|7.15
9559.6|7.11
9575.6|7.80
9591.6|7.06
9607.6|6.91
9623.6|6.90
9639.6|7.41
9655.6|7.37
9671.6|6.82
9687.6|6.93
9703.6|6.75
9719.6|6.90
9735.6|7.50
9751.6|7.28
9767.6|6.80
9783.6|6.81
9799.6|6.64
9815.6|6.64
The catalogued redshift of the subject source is 0.000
